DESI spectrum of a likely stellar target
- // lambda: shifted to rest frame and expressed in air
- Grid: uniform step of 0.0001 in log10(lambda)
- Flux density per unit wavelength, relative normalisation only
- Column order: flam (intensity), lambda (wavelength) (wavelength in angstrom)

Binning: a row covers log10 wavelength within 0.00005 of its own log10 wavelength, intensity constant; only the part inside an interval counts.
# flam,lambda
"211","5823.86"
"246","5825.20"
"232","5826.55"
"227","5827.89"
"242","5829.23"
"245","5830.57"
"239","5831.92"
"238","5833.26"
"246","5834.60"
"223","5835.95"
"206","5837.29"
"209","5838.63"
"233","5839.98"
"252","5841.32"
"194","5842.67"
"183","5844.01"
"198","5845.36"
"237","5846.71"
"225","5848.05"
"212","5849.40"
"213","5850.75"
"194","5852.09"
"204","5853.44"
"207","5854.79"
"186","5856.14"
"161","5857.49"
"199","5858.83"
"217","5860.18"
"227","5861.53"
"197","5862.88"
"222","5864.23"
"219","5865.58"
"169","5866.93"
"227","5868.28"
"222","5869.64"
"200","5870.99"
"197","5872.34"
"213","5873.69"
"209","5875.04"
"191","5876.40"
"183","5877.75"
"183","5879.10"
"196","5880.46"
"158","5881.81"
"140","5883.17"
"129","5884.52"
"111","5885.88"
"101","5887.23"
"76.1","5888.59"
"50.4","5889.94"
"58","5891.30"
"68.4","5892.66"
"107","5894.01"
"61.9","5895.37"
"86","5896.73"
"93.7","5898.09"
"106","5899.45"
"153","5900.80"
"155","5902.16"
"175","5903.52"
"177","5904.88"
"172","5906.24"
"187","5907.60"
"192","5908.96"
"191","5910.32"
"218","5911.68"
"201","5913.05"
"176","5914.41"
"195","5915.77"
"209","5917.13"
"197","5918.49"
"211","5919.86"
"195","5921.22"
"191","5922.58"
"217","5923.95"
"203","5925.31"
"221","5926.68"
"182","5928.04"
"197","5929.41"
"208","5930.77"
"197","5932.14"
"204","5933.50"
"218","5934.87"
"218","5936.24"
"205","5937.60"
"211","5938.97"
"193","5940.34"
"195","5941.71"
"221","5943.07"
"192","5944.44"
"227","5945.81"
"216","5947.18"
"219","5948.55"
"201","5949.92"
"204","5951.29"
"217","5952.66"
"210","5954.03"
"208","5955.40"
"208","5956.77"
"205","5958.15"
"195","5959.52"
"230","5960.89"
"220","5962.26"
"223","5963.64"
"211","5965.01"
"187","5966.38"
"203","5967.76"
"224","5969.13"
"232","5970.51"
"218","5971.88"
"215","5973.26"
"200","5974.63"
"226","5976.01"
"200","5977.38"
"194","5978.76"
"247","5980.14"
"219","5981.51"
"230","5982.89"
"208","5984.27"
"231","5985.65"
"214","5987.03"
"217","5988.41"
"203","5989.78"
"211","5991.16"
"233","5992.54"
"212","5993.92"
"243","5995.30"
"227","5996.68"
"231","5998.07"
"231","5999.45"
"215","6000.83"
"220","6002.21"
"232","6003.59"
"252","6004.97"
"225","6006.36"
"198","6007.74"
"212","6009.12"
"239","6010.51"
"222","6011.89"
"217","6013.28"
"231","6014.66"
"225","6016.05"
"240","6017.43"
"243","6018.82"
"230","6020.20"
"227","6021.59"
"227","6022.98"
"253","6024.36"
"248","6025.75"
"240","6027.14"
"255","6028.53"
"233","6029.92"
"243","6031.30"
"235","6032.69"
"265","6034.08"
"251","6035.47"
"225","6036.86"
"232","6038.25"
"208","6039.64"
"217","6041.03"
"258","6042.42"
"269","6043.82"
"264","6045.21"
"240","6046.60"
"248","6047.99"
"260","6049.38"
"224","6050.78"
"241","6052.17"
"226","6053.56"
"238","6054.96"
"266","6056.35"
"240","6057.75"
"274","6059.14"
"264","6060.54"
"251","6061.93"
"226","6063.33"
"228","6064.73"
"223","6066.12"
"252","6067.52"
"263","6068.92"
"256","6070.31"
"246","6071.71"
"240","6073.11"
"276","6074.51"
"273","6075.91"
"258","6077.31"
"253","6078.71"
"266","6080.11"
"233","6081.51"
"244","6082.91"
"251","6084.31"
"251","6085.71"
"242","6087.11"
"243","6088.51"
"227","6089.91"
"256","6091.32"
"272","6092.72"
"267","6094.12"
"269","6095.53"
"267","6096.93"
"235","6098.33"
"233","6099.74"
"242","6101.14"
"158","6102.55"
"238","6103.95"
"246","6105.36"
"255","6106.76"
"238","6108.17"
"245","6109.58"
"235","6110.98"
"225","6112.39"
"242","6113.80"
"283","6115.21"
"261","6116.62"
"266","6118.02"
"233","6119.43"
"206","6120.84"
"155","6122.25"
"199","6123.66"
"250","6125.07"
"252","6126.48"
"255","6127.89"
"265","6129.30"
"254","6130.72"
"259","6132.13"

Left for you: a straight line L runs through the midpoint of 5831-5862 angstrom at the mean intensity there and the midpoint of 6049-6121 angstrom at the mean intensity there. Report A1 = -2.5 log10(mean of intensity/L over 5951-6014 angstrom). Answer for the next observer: 0.07 mag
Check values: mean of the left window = 213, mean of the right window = 247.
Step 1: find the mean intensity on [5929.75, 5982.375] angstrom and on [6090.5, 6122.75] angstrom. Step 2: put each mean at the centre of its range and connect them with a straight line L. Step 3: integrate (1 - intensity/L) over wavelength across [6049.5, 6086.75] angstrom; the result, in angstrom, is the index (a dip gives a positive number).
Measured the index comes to -2.5 angstrom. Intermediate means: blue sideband 211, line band 249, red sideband 241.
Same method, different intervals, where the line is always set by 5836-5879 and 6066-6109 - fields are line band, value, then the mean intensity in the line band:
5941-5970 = 1.8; 210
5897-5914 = 3.9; 167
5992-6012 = 0.5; 226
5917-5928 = 0.7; 204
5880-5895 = 7.5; 106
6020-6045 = -0.3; 240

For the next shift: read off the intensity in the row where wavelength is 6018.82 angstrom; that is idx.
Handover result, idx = 243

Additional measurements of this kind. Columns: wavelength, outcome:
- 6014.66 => 231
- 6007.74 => 198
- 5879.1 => 183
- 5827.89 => 227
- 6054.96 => 238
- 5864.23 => 222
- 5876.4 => 191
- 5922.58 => 191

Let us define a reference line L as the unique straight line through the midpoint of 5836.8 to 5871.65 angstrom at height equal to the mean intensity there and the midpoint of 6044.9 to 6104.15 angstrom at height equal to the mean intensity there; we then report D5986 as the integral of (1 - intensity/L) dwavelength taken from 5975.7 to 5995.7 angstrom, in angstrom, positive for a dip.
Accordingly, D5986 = 1.1 angstrom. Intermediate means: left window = 208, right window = 247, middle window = 219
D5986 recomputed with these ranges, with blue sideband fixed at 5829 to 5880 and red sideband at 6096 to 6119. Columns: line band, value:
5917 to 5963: 2.9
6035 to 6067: -1.0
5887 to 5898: 7.1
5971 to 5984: 0.5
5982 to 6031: 0.4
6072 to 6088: -1.0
